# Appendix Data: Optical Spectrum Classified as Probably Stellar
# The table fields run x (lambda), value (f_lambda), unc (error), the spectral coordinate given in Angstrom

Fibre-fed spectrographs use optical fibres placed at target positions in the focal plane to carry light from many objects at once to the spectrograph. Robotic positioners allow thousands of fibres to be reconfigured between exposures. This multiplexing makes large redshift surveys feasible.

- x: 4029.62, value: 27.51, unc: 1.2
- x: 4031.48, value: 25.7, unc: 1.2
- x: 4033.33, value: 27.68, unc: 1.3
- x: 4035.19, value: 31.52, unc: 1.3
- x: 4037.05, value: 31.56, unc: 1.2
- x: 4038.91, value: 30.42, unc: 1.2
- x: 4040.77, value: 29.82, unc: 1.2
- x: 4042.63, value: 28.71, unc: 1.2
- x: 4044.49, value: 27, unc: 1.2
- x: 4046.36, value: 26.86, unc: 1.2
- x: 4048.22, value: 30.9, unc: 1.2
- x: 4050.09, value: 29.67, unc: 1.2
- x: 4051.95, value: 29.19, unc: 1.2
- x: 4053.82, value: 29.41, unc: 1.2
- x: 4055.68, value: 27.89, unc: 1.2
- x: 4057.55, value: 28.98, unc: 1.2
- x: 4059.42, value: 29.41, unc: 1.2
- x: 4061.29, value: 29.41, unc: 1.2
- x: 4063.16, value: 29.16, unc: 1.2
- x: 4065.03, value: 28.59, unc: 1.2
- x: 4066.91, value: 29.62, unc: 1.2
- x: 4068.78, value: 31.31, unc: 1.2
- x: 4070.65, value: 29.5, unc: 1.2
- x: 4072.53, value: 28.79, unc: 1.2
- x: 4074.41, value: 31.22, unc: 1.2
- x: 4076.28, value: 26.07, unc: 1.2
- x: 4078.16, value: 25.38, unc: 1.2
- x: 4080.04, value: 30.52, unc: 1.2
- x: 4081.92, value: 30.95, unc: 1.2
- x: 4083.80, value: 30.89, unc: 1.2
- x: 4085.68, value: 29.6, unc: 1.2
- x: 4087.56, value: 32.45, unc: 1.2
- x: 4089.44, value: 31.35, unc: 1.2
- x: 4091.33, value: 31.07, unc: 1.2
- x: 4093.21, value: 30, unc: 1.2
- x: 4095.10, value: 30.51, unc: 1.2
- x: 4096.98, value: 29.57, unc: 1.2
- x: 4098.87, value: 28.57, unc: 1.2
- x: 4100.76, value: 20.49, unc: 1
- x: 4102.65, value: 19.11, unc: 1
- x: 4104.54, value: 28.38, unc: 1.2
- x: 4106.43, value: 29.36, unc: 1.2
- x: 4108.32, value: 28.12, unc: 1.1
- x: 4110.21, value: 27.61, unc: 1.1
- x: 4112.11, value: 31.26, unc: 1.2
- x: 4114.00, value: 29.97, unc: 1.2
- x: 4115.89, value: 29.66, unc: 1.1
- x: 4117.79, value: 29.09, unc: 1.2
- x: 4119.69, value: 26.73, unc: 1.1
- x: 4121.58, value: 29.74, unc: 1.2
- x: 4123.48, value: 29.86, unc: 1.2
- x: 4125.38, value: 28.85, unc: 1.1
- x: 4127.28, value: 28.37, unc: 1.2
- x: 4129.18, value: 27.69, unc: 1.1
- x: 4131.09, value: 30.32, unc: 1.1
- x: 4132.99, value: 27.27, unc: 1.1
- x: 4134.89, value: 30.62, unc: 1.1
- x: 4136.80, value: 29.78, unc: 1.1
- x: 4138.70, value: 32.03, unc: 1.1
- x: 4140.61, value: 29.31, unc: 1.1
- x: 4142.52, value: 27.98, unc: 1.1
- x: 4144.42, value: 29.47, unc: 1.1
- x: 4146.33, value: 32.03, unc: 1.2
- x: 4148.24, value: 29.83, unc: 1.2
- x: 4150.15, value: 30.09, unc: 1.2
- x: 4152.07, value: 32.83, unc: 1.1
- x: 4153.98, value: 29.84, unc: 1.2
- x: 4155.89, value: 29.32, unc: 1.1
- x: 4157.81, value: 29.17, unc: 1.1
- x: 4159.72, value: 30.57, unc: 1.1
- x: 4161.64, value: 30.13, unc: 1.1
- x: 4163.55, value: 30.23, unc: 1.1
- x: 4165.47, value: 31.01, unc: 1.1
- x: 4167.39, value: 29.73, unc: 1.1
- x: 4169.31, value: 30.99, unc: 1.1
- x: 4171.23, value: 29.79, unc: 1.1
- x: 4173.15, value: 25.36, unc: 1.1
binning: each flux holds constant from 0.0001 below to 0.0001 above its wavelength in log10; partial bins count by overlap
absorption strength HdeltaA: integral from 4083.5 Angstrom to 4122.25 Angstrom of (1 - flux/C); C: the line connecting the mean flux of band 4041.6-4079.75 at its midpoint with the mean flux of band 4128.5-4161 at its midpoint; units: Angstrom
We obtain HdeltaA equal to 0.92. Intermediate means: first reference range 28.9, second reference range 29.9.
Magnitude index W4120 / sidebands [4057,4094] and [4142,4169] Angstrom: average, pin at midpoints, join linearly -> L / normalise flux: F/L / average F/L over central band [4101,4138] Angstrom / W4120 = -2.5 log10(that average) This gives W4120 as 0.060 mag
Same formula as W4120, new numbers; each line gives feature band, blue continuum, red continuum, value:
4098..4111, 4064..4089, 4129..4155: 0.15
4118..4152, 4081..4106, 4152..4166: 0.01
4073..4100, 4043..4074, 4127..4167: -0.01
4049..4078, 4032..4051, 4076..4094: 0.02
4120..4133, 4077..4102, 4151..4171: 0.03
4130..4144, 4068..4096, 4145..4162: 0.03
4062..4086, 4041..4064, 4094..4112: -0.05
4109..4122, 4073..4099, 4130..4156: 0.03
